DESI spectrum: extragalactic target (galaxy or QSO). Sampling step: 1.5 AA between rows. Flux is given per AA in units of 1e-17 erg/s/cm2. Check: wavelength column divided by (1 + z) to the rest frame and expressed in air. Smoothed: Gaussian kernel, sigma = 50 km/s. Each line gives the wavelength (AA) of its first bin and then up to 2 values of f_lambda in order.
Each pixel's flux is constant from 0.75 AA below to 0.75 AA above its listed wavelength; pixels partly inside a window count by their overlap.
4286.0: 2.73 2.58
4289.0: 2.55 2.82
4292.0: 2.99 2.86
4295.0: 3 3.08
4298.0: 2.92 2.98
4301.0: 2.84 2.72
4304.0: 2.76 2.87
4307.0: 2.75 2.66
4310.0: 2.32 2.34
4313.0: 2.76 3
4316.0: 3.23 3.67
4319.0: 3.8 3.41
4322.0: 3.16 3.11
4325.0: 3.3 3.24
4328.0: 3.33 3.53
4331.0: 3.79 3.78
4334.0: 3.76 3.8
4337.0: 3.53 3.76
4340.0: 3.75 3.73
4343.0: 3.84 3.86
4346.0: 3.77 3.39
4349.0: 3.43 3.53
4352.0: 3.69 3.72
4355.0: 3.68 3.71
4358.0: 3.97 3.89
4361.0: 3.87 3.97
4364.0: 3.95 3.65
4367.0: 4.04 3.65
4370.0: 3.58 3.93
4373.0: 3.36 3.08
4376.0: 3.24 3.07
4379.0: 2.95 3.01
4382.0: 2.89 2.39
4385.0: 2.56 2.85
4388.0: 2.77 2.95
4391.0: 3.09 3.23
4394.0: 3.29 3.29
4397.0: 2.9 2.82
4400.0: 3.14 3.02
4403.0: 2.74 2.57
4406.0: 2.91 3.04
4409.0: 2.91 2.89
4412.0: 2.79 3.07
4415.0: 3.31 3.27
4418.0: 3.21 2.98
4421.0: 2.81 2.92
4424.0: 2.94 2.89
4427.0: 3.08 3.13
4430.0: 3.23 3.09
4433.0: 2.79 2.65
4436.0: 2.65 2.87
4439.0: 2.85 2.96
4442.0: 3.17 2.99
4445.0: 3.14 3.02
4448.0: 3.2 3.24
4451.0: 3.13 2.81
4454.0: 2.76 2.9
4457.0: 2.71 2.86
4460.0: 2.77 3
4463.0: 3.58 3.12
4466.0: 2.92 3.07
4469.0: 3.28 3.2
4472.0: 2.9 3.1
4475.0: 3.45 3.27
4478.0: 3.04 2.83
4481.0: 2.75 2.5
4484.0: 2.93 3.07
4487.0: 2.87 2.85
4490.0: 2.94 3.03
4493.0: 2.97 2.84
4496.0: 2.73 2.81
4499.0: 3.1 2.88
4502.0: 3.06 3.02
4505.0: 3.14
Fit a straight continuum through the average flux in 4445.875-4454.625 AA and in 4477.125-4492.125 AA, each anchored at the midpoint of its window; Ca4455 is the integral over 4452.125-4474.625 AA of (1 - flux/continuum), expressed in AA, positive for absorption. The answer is -0.3 AA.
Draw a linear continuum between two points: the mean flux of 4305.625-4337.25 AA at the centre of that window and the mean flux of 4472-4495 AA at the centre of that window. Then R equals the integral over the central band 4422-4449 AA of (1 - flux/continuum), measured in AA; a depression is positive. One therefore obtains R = 0.6 AA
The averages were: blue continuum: 3.24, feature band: 2.98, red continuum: 2.96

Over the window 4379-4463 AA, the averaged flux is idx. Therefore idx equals 2.96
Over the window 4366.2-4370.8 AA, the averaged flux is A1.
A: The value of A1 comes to 3.76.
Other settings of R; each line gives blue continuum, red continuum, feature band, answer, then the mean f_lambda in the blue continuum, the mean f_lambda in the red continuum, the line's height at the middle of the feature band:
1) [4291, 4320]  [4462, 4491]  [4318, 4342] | -4.94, 2.93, 3.03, 2.94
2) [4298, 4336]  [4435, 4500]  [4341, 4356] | -2.66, 3.15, 2.98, 3.11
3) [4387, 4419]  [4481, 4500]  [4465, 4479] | -1.07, 3.01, 2.88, 2.91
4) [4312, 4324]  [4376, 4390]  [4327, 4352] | -4.34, 3.25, 2.85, 3.12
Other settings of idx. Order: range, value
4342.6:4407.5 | 3.33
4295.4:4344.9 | 3.25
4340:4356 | 3.67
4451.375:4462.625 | 2.87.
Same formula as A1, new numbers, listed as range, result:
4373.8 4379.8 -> 3.08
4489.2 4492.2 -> 2.98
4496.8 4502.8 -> 2.96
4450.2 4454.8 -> 2.9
